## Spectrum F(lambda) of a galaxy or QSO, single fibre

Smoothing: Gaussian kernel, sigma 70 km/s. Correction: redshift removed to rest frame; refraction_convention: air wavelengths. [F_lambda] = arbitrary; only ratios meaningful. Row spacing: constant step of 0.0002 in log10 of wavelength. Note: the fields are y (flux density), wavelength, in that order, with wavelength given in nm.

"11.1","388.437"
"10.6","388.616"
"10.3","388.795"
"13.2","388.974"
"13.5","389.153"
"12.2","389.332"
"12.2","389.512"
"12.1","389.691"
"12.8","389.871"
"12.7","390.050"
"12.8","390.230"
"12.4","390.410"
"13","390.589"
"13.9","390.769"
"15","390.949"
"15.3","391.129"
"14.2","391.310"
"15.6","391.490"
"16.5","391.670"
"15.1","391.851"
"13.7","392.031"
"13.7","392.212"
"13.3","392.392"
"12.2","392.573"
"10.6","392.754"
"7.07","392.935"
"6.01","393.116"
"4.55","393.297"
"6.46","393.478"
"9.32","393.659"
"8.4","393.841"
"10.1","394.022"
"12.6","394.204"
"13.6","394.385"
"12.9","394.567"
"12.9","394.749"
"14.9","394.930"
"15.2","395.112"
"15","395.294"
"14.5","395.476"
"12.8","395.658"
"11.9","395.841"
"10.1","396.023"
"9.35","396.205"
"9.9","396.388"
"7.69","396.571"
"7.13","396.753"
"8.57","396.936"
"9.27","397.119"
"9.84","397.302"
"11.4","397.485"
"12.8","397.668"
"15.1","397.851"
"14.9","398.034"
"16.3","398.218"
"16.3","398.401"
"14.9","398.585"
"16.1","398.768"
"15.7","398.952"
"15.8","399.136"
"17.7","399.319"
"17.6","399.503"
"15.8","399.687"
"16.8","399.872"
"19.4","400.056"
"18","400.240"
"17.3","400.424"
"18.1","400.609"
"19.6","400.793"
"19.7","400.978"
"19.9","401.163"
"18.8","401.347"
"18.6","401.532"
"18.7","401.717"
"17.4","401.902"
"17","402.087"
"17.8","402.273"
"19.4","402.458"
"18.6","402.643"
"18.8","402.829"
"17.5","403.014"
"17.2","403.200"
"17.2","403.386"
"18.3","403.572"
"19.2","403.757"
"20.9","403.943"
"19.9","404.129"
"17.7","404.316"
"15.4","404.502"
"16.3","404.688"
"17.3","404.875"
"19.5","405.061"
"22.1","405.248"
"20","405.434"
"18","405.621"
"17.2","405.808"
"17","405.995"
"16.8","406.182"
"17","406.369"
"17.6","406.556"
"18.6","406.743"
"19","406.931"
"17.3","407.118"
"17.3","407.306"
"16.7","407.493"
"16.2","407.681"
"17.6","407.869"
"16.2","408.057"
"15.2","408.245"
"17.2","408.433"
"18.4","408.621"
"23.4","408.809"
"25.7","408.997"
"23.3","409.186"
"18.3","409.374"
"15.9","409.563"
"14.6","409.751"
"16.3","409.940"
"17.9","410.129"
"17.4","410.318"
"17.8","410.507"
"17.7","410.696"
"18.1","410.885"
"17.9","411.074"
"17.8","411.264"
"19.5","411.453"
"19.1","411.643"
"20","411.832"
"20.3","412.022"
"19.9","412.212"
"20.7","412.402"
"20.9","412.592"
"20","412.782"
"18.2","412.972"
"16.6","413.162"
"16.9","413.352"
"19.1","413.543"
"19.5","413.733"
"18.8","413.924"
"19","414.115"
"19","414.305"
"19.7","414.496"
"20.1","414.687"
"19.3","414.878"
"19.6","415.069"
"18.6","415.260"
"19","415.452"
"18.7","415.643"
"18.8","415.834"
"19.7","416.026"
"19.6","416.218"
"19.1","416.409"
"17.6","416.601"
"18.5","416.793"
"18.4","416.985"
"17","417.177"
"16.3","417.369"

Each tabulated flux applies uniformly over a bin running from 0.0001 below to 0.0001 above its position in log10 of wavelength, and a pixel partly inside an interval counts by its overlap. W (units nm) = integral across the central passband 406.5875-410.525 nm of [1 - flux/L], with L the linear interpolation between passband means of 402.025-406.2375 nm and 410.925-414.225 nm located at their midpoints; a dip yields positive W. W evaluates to 0.12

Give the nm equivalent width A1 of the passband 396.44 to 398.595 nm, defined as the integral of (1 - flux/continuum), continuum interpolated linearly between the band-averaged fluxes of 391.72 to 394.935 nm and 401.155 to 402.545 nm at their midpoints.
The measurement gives 0.42 nm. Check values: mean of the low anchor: 10.9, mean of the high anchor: 18.4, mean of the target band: 11.9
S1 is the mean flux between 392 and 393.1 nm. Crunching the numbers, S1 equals 11.3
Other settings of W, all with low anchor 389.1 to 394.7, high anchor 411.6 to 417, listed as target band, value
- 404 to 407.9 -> -0.33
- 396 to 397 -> 0.35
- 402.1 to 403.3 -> -0.21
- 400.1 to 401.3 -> -0.32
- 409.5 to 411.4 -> 0.08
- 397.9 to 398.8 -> -0.10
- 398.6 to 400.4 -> -0.31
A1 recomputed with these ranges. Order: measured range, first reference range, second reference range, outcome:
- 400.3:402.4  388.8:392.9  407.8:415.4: -0.310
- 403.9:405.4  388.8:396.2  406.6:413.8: -0.188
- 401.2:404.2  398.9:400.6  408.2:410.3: -0.132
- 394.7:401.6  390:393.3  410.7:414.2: 0.056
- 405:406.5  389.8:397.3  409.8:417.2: -0.223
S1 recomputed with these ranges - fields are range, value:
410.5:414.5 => 18.9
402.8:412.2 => 18.2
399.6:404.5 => 18.3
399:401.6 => 18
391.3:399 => 12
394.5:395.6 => 14.2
